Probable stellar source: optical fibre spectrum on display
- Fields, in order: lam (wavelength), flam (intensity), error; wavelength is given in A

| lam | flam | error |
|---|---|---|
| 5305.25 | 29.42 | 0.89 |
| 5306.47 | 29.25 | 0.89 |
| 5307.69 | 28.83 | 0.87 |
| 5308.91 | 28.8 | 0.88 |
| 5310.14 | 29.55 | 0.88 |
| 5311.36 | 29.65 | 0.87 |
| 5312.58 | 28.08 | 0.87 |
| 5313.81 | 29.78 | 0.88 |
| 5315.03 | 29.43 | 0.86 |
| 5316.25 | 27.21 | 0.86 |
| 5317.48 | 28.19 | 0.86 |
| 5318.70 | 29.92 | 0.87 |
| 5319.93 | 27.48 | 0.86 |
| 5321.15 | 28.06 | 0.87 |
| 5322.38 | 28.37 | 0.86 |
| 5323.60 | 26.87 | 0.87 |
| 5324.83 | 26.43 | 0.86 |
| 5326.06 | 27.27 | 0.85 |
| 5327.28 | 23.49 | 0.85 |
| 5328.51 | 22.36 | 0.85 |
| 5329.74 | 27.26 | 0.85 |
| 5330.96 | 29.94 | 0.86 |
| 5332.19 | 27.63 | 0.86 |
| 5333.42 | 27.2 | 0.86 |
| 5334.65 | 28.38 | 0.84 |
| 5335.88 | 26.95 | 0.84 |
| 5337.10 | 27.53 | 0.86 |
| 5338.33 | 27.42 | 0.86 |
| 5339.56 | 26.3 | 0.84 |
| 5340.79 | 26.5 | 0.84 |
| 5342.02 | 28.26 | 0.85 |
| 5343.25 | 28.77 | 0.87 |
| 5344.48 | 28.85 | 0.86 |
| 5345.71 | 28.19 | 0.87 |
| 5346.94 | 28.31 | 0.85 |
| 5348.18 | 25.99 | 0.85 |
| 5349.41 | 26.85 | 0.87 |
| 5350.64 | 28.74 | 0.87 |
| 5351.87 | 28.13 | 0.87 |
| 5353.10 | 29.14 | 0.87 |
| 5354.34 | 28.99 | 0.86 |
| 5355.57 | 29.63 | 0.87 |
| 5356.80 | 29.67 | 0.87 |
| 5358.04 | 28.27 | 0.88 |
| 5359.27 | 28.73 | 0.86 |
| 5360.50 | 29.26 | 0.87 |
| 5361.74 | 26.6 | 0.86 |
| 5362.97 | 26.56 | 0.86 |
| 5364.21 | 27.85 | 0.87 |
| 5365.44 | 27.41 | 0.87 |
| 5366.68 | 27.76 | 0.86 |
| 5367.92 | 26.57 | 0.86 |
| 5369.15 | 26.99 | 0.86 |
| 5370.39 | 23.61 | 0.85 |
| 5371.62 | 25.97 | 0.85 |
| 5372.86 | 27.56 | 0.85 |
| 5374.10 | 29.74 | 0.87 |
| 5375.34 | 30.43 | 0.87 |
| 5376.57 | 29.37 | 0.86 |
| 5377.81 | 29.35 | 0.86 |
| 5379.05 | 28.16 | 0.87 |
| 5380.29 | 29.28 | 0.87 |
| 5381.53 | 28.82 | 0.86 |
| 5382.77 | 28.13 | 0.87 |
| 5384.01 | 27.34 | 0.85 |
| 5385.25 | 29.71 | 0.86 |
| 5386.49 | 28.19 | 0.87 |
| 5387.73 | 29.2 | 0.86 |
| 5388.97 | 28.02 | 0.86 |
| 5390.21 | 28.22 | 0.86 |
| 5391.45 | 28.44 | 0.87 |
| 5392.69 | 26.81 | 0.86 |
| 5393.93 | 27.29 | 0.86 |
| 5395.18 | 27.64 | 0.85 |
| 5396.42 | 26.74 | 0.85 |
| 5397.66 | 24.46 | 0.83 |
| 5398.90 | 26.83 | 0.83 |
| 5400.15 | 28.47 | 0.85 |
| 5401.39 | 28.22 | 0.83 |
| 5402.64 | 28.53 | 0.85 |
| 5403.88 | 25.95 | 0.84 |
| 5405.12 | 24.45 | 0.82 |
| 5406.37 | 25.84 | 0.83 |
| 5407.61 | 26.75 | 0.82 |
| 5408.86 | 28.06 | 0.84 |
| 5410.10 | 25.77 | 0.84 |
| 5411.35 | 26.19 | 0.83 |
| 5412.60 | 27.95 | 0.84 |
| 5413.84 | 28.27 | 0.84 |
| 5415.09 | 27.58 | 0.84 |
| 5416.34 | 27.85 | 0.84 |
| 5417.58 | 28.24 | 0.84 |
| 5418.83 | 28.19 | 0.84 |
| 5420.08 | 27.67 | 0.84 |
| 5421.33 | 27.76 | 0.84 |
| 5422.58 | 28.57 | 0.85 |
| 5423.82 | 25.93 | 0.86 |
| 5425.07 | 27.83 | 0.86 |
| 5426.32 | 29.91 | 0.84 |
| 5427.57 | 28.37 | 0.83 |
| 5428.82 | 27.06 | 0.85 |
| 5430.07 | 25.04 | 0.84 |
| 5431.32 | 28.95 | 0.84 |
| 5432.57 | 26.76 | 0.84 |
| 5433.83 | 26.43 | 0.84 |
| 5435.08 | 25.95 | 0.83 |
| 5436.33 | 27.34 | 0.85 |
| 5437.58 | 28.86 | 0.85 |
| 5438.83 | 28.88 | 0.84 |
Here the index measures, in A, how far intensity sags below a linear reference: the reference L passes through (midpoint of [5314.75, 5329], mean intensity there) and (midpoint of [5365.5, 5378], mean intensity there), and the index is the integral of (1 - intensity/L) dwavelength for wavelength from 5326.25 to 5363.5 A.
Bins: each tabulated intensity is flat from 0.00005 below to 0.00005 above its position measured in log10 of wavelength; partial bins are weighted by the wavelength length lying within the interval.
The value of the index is -0.4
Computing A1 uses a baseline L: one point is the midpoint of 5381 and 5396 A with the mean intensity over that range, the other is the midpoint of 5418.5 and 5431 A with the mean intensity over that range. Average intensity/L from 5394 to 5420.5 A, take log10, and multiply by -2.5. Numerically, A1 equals 0.030 mag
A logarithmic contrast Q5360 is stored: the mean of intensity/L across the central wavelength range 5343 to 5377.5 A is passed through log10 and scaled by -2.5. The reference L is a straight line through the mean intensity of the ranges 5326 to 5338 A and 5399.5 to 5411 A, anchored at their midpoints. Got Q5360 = -0.05 mag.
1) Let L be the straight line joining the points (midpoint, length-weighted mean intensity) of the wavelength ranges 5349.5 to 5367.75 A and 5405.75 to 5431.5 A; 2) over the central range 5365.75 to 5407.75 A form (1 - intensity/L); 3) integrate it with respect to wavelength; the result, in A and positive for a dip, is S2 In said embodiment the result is 0.4 A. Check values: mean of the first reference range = 28.2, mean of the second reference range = 27.5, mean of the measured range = 27.6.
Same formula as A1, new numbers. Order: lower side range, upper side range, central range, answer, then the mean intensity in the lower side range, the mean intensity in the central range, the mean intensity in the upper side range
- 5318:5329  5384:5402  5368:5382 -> -0.02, 26.8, 28.1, 27.7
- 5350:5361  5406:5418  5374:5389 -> -0.03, 29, 28.9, 27.3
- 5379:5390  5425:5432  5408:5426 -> 0.02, 28.5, 27.6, 27.9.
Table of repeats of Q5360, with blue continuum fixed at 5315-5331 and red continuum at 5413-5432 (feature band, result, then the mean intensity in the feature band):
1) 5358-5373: 0.012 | 27.1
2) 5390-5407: 0.027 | 27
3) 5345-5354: -0.024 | 27.9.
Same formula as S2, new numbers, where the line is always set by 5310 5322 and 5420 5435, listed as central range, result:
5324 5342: 1.1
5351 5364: -0.1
